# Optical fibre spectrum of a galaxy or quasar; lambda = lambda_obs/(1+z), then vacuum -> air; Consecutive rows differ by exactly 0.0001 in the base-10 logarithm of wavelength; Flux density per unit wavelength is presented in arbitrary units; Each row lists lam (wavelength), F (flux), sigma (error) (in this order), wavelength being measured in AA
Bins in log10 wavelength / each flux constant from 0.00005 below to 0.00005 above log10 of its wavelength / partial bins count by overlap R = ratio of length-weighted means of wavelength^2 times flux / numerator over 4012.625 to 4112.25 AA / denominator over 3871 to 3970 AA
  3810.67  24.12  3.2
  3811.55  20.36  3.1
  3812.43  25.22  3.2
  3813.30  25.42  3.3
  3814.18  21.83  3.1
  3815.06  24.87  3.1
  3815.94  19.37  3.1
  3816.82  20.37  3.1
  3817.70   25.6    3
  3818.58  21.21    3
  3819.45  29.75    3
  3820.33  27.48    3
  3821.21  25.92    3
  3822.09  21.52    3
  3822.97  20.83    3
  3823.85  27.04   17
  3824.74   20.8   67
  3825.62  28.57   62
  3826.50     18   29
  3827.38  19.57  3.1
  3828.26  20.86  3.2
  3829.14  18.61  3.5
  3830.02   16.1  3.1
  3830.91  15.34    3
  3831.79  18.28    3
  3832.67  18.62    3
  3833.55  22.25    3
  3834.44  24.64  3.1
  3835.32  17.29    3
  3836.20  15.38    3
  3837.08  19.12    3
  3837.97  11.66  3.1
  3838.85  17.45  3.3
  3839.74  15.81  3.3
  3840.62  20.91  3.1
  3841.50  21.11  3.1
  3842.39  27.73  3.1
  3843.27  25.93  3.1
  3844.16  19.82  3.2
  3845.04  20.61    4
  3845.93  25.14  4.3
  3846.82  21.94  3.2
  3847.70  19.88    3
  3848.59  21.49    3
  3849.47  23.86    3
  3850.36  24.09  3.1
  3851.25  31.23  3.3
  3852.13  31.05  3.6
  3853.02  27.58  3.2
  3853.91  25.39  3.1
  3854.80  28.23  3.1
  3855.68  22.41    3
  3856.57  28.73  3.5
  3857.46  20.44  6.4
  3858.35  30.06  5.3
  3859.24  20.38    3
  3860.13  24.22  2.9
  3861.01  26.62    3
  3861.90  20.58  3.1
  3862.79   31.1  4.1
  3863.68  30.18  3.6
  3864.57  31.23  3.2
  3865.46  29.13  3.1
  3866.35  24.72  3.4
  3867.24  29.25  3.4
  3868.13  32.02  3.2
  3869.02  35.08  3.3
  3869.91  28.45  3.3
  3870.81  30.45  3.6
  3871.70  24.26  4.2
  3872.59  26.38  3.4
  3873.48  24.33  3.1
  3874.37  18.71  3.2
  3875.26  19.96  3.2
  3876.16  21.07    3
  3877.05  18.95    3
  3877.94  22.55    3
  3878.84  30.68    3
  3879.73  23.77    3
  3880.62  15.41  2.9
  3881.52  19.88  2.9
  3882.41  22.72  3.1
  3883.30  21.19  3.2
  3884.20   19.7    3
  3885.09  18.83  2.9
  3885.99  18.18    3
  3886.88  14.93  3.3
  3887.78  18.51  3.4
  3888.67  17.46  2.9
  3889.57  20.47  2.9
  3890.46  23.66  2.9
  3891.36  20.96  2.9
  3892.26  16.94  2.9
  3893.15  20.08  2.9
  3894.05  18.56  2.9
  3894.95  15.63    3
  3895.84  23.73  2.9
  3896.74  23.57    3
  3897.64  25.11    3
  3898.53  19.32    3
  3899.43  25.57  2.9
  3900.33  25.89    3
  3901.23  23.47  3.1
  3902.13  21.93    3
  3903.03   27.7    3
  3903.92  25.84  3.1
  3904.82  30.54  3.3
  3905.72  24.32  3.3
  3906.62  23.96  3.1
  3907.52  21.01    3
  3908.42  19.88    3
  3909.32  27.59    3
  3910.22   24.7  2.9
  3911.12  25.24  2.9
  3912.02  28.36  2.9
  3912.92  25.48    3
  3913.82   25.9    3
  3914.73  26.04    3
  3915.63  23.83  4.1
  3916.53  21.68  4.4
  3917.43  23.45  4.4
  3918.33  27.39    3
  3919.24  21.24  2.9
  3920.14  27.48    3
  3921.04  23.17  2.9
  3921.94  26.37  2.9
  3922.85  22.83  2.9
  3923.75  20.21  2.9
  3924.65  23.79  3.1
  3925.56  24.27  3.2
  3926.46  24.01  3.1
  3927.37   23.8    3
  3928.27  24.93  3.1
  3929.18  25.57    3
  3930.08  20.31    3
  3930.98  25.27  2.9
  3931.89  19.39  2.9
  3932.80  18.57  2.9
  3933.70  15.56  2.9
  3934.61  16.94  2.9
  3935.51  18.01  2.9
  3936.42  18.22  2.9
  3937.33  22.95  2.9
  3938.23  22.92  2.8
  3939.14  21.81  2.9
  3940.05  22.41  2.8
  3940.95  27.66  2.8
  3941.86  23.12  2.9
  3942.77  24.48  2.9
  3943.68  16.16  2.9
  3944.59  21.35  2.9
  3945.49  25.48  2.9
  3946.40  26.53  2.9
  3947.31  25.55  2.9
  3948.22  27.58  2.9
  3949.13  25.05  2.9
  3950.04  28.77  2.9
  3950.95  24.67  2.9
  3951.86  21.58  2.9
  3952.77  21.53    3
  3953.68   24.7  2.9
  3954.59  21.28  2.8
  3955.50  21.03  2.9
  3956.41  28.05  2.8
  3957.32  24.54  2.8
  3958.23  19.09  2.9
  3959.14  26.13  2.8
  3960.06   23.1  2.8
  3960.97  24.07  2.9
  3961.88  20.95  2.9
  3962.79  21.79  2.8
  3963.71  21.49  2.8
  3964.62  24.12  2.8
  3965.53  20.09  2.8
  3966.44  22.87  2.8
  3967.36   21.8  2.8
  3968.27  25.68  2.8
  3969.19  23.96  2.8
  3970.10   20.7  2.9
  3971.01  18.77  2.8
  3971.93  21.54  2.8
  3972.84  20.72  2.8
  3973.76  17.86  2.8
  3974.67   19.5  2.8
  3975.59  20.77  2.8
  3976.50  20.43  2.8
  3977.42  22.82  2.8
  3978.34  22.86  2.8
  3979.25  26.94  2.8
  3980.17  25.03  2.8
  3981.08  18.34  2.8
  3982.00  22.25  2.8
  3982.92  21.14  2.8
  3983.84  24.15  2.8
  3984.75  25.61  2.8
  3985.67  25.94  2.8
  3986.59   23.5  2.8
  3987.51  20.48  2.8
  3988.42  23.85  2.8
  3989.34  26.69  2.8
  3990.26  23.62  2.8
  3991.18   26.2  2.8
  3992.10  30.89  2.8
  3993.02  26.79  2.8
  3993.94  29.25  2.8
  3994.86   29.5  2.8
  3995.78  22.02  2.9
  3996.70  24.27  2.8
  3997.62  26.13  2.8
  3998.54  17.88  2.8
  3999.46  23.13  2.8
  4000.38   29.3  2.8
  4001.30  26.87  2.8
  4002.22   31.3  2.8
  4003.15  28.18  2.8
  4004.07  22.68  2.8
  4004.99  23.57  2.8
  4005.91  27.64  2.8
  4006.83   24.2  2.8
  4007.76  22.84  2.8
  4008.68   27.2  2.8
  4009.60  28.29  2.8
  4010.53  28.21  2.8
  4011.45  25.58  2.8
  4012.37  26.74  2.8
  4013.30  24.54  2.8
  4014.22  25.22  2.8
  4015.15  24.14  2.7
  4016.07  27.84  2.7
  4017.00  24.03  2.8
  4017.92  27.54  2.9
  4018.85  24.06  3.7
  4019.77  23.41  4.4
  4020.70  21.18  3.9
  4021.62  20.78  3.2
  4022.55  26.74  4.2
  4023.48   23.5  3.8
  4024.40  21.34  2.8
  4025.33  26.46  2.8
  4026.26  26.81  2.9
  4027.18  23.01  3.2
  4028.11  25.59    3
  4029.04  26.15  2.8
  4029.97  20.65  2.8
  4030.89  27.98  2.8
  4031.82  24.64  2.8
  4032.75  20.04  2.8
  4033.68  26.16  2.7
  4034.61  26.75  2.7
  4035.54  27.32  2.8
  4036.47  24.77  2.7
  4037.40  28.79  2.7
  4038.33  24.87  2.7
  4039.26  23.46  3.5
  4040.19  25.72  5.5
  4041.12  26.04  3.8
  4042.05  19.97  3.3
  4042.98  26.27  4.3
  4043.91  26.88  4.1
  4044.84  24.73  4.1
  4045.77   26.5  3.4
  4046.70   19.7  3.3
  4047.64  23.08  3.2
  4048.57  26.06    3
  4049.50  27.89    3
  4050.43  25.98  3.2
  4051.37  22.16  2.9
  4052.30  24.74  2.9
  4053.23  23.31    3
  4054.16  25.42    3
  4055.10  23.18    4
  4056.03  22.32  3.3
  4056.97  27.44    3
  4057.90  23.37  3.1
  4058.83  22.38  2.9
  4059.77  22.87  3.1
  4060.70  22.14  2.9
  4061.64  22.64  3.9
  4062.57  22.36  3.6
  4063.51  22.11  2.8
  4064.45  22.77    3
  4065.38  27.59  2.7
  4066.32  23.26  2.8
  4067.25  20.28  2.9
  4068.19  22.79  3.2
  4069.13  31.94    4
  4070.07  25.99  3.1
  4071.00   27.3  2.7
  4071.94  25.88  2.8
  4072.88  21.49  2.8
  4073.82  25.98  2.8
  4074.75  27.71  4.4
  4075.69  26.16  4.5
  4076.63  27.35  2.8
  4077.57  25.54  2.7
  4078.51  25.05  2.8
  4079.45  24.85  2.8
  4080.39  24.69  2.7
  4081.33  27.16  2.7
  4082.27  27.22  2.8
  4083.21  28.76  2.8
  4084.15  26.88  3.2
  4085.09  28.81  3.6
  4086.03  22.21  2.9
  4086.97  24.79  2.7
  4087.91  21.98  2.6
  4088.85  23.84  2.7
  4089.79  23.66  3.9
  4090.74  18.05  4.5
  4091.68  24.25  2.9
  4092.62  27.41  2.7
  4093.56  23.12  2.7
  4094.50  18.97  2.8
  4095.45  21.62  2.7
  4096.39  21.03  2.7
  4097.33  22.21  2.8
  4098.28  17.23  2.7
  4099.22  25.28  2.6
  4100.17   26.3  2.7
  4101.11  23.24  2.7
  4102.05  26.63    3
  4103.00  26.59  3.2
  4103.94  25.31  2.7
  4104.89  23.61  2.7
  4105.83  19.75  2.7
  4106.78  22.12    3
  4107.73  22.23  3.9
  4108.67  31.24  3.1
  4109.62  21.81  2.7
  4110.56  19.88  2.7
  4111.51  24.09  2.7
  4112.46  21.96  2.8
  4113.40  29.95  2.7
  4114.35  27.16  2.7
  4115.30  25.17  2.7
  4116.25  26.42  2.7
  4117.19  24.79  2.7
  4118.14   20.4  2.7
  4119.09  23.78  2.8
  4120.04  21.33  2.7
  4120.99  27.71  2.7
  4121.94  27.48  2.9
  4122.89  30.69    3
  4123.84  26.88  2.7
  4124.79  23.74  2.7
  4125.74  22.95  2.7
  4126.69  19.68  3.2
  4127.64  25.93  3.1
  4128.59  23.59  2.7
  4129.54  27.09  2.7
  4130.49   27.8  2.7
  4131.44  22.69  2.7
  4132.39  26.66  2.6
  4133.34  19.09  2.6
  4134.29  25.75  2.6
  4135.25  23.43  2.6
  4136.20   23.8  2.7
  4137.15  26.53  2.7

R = 1.2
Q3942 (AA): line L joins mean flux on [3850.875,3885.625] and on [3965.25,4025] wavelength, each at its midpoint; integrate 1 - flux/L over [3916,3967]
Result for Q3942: 3.5 AA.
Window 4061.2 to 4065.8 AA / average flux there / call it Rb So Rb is 23.5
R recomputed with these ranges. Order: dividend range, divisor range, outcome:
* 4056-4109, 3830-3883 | 1.15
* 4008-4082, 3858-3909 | 1.15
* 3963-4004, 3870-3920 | 1.09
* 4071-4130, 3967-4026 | 1.06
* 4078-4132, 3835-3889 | 1.18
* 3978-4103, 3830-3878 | 1.14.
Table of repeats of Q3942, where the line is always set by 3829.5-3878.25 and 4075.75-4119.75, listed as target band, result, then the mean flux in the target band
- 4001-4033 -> -1.5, 25.1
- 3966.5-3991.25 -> 1.4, 22.6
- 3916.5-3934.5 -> 0.7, 22.9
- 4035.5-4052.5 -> -0.6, 24.9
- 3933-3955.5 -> 1.2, 22.6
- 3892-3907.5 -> 0.4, 23.1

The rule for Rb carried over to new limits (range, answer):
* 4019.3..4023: 23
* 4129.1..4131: 27.4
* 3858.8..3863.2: 24.6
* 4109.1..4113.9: 23.6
